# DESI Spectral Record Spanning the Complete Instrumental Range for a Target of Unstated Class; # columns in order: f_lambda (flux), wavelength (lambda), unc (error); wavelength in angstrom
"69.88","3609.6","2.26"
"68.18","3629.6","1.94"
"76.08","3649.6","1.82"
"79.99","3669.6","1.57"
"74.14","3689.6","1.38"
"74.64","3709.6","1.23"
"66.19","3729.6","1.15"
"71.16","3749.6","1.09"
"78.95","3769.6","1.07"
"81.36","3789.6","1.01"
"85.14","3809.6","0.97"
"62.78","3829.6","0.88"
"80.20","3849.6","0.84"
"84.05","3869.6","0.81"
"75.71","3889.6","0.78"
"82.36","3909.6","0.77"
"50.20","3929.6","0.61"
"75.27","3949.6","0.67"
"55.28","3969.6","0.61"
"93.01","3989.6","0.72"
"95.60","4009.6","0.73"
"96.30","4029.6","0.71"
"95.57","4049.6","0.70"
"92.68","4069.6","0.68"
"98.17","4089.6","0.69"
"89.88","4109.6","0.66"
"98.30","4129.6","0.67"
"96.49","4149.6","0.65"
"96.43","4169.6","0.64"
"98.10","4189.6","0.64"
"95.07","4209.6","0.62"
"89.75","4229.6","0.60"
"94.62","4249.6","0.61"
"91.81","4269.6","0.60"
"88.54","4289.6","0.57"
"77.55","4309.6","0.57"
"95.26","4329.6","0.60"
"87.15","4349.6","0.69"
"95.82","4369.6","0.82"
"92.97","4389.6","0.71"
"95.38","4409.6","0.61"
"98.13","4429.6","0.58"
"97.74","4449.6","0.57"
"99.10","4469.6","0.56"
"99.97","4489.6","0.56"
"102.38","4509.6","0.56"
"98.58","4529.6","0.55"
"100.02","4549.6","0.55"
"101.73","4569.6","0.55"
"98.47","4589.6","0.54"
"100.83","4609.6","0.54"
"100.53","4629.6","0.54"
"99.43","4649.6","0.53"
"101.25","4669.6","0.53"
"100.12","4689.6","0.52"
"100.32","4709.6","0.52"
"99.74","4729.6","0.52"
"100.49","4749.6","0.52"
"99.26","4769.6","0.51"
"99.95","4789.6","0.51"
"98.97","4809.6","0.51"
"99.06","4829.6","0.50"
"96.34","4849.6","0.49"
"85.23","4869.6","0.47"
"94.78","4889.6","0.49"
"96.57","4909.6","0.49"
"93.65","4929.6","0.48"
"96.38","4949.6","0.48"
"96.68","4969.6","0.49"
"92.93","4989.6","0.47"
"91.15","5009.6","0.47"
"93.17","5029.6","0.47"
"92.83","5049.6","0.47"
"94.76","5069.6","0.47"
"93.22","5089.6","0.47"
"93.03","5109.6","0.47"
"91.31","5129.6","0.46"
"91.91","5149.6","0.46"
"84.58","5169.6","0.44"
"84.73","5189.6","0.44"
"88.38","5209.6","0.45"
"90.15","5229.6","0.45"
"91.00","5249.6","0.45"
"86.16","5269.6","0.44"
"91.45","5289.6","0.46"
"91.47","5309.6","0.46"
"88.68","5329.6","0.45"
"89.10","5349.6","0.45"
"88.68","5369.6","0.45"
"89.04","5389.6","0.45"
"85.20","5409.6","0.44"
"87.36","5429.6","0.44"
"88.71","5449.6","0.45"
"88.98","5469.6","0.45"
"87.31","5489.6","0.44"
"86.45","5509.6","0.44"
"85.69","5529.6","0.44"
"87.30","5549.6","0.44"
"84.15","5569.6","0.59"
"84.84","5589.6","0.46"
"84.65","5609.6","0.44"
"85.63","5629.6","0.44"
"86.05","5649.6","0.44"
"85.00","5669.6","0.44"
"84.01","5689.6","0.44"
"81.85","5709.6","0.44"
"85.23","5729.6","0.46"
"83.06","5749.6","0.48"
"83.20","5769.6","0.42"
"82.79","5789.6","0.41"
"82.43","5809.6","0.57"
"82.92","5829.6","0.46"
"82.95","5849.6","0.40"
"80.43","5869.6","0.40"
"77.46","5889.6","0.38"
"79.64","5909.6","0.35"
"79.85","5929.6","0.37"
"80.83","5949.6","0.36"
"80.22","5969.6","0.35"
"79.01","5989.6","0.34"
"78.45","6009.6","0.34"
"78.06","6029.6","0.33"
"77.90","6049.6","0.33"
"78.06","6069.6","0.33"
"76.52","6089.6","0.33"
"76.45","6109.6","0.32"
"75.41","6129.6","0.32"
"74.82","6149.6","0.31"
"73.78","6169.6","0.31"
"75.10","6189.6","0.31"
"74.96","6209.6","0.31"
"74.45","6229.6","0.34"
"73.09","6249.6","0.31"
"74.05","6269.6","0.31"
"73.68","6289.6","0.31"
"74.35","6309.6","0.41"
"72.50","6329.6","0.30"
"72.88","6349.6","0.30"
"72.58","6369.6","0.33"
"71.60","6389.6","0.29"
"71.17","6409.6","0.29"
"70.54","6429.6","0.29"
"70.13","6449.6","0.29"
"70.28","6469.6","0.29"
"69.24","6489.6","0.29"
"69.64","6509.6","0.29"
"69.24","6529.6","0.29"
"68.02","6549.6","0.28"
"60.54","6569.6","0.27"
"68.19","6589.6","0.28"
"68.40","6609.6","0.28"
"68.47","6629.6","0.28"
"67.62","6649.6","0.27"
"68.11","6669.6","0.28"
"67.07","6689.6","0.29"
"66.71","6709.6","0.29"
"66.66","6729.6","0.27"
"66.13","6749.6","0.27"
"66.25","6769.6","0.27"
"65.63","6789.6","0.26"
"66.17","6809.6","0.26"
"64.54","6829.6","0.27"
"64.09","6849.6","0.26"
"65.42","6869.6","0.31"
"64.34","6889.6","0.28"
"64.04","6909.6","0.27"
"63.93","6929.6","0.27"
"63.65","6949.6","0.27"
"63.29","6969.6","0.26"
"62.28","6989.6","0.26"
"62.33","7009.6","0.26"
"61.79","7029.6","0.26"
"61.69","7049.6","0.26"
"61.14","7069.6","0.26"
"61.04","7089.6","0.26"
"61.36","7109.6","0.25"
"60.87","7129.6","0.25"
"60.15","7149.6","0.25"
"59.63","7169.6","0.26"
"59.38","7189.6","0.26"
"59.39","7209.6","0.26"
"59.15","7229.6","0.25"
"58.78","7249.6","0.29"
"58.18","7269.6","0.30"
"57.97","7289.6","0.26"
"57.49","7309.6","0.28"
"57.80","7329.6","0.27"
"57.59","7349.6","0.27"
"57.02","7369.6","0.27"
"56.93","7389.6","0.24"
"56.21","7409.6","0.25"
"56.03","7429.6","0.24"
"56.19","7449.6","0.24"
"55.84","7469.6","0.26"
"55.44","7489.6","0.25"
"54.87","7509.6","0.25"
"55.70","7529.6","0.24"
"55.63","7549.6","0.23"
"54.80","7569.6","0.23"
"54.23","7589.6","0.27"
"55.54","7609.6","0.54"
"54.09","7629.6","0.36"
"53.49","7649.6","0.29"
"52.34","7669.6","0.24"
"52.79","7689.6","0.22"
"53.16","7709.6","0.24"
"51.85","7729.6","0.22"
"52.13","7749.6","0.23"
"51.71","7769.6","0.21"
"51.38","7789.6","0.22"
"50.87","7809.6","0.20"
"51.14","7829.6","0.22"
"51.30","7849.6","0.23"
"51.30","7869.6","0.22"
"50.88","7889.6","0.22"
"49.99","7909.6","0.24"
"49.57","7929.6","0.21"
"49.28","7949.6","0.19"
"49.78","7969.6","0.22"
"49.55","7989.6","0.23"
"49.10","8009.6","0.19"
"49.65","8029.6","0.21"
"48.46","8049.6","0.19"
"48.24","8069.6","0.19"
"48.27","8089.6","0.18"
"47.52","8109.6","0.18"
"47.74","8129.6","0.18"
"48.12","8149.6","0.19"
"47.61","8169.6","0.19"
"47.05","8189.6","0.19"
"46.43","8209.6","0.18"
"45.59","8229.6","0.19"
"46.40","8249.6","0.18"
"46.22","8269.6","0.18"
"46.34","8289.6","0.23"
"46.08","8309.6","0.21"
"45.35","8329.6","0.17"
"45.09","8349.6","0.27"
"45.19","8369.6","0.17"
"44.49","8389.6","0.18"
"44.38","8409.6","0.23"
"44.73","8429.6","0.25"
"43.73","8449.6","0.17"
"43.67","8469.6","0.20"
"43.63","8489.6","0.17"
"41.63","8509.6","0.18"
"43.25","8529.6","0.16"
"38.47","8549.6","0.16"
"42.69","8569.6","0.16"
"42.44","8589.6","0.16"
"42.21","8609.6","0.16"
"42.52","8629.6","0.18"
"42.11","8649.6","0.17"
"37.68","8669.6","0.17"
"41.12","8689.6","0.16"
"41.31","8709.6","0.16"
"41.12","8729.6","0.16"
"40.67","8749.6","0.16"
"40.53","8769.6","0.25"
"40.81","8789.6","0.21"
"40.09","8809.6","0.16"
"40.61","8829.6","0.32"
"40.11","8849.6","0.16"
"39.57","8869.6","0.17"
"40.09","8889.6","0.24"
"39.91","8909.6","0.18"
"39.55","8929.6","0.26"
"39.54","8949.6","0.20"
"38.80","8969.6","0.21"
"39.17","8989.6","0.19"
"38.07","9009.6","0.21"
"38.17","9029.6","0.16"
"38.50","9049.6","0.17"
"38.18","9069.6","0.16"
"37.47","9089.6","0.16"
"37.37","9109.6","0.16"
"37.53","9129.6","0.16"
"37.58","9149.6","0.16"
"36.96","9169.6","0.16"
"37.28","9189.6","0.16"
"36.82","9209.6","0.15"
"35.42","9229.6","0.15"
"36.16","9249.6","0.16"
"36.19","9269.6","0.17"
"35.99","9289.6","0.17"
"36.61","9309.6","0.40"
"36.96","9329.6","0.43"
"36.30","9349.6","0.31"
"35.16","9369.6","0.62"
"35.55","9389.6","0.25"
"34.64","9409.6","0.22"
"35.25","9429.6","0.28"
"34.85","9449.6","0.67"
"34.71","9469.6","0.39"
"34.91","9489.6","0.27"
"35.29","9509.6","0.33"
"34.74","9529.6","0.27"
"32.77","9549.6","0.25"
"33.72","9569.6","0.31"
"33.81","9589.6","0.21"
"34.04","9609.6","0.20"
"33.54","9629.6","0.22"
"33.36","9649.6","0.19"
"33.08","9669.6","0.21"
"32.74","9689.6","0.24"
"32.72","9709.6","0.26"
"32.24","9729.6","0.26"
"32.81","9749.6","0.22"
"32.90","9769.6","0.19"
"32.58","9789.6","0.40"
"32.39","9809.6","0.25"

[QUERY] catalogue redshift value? 0.000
